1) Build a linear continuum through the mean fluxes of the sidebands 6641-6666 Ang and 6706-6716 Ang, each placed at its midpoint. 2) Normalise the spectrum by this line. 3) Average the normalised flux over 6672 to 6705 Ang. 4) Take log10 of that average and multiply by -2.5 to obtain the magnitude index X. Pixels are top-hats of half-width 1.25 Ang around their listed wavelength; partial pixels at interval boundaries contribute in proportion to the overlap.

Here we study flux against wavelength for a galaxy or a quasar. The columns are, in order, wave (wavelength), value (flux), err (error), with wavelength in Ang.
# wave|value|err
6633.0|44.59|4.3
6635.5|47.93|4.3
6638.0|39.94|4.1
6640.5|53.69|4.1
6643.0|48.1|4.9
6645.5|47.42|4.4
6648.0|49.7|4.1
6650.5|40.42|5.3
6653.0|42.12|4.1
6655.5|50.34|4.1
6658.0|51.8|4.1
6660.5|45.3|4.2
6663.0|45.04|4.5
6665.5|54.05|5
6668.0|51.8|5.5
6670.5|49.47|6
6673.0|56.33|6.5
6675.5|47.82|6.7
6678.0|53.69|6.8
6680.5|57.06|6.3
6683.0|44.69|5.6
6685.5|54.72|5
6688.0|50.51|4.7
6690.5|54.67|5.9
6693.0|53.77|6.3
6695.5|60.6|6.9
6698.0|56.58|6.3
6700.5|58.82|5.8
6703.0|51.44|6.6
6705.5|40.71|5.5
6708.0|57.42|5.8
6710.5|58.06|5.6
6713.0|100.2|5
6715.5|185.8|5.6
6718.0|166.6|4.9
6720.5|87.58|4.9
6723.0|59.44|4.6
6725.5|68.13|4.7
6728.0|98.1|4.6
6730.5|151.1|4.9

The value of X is 0.33 mag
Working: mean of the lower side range 47.4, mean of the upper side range 89.5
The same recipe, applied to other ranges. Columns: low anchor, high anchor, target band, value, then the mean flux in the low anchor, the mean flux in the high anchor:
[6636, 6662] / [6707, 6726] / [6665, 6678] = 0.23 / 46.9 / 99.6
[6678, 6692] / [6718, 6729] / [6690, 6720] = -0.09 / 52.5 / 87.9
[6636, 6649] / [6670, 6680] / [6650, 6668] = 0.06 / 47.7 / 52.4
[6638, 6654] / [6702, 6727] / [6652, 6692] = 0.21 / 46.4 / 88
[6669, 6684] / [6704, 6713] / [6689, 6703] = -0.01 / 51.6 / 58.7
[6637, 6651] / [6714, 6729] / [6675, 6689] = 0.45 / 47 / 111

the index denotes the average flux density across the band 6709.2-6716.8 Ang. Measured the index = 115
